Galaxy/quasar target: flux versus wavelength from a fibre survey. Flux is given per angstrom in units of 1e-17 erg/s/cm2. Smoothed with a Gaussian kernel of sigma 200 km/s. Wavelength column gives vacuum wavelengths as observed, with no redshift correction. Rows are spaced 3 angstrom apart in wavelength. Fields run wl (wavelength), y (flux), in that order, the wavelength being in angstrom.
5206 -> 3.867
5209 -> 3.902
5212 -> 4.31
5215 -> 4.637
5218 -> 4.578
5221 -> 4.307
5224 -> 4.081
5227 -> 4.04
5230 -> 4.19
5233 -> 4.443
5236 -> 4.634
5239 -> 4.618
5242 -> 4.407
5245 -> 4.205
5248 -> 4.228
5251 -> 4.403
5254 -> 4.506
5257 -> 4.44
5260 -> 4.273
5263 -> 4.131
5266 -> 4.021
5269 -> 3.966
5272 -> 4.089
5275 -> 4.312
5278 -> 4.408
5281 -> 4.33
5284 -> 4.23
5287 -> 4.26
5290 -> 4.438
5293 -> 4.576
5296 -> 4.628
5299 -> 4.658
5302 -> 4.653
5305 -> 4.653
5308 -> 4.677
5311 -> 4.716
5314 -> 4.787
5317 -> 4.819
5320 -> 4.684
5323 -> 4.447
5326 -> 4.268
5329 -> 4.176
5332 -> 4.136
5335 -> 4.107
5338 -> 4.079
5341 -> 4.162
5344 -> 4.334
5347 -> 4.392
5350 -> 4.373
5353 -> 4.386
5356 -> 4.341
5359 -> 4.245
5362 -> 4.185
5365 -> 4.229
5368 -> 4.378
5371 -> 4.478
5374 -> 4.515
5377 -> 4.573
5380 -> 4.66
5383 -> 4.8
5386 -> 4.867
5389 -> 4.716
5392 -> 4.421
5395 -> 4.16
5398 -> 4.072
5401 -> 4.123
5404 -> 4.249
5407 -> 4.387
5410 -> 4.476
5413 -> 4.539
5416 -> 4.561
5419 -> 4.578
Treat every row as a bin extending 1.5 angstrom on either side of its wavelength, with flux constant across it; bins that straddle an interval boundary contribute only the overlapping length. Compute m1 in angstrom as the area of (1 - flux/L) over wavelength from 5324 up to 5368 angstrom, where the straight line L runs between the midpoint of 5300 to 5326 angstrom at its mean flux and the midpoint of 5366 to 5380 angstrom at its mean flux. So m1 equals 3.0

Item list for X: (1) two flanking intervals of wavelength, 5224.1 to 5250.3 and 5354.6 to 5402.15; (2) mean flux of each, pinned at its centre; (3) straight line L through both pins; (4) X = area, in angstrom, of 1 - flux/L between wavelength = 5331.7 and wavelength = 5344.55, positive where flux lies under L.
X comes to 0.7 angstrom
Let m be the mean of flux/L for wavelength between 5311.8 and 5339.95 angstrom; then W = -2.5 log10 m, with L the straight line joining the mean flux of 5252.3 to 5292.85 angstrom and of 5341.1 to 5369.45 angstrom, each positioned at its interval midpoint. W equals -0.02 mag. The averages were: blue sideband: 4.27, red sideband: 4.31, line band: 4.39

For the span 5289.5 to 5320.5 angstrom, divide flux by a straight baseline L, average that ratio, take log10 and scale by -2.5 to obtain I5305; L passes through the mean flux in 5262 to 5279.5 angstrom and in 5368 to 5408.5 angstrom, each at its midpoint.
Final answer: -0.10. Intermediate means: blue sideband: 4.16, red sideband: 4.46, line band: 4.67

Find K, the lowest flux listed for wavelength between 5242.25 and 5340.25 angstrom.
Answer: 3.966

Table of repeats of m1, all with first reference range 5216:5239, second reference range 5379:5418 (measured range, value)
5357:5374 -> 0.5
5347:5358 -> 0.2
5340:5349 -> 0.2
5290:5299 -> -0.4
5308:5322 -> -1.0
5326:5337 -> 0.7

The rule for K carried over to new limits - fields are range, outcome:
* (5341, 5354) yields 4.162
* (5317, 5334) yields 4.136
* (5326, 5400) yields 4.072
